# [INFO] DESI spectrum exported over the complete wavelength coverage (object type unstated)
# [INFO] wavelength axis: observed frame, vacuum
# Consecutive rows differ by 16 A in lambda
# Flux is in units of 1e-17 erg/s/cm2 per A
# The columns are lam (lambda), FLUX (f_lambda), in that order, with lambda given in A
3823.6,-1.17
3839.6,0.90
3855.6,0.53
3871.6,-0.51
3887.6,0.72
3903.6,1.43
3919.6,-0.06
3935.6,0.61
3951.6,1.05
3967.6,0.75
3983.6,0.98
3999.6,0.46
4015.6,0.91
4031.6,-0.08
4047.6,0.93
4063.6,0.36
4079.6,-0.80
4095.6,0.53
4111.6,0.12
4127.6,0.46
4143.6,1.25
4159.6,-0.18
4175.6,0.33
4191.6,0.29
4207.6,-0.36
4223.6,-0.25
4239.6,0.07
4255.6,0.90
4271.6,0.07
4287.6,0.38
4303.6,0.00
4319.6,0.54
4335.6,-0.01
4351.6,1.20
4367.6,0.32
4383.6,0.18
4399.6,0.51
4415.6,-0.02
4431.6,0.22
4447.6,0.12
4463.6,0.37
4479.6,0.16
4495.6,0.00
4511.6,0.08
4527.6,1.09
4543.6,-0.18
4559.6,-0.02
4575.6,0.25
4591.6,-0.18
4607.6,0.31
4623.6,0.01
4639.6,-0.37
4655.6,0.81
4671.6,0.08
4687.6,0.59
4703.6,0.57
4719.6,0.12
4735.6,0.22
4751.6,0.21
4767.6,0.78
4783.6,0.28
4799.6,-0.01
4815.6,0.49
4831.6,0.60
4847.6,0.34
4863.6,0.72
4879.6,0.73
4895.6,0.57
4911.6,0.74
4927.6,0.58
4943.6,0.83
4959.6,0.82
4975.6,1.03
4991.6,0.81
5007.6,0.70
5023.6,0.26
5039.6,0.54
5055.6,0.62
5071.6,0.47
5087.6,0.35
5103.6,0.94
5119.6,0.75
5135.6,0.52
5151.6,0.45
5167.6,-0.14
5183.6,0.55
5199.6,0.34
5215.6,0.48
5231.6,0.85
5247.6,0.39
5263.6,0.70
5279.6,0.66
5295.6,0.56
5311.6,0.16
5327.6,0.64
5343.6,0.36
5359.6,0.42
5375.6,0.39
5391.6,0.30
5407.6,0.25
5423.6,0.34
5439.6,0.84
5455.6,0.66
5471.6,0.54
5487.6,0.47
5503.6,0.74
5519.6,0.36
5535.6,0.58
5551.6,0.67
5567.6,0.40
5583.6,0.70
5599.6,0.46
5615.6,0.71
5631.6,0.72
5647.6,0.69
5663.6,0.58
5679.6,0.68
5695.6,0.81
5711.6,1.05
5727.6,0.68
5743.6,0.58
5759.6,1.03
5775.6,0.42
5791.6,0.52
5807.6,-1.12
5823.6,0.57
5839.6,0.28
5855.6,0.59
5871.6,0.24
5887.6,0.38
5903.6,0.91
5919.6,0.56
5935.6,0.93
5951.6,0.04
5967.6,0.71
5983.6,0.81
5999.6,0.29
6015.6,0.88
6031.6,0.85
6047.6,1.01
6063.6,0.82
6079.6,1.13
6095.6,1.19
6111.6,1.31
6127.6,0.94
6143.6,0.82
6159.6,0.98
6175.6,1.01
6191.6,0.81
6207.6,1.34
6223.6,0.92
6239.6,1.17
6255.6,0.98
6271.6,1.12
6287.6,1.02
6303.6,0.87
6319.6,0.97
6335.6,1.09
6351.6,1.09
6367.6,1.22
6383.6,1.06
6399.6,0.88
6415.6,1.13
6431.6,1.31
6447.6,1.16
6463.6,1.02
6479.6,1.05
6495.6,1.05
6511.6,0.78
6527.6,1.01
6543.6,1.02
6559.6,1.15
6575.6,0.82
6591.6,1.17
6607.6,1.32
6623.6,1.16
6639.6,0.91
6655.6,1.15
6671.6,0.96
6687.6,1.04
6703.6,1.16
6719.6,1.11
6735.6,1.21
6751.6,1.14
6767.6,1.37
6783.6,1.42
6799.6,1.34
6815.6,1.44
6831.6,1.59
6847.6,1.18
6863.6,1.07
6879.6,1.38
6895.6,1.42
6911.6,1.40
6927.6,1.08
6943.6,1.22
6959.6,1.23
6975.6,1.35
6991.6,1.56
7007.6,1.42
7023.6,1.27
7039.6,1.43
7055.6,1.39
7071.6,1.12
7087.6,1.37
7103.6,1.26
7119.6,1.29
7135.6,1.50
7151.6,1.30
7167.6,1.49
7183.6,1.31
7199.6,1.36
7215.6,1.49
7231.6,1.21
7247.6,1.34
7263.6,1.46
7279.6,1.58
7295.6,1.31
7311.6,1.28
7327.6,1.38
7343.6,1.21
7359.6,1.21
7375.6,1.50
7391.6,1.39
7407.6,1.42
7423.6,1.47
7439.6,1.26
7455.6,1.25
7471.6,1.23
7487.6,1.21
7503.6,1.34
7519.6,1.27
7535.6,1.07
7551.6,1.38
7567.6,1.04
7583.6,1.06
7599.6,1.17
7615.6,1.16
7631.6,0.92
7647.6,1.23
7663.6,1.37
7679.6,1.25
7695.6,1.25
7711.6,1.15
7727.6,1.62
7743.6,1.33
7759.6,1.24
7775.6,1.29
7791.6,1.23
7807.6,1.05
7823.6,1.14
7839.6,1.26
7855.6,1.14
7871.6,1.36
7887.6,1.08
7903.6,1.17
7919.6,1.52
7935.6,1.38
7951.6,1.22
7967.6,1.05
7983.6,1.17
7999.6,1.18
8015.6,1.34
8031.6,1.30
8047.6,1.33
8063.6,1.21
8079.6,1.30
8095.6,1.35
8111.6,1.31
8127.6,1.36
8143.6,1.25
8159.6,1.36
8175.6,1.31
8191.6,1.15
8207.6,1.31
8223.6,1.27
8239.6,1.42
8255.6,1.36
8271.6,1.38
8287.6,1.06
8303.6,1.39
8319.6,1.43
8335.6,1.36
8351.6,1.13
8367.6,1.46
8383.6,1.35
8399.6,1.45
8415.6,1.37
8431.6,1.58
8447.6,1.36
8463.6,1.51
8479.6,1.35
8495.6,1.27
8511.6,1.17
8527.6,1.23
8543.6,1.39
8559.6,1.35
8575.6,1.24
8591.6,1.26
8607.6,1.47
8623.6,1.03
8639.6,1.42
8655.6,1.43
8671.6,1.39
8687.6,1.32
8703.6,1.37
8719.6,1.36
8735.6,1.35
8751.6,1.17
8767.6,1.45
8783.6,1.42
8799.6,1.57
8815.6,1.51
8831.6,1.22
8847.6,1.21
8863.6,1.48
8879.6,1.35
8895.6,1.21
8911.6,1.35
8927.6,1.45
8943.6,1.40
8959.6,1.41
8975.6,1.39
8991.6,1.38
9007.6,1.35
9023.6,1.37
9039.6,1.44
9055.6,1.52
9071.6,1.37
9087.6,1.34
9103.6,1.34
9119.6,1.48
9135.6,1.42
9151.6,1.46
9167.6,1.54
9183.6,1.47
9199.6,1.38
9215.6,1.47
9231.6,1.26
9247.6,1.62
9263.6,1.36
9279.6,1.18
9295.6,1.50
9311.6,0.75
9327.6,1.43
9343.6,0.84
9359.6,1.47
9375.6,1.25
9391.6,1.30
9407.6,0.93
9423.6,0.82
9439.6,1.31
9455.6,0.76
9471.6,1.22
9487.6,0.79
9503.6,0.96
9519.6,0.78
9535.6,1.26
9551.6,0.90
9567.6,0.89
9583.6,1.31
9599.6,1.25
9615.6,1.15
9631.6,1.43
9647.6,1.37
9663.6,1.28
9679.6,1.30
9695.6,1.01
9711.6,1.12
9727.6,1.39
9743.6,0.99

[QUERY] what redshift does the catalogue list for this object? 0.51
